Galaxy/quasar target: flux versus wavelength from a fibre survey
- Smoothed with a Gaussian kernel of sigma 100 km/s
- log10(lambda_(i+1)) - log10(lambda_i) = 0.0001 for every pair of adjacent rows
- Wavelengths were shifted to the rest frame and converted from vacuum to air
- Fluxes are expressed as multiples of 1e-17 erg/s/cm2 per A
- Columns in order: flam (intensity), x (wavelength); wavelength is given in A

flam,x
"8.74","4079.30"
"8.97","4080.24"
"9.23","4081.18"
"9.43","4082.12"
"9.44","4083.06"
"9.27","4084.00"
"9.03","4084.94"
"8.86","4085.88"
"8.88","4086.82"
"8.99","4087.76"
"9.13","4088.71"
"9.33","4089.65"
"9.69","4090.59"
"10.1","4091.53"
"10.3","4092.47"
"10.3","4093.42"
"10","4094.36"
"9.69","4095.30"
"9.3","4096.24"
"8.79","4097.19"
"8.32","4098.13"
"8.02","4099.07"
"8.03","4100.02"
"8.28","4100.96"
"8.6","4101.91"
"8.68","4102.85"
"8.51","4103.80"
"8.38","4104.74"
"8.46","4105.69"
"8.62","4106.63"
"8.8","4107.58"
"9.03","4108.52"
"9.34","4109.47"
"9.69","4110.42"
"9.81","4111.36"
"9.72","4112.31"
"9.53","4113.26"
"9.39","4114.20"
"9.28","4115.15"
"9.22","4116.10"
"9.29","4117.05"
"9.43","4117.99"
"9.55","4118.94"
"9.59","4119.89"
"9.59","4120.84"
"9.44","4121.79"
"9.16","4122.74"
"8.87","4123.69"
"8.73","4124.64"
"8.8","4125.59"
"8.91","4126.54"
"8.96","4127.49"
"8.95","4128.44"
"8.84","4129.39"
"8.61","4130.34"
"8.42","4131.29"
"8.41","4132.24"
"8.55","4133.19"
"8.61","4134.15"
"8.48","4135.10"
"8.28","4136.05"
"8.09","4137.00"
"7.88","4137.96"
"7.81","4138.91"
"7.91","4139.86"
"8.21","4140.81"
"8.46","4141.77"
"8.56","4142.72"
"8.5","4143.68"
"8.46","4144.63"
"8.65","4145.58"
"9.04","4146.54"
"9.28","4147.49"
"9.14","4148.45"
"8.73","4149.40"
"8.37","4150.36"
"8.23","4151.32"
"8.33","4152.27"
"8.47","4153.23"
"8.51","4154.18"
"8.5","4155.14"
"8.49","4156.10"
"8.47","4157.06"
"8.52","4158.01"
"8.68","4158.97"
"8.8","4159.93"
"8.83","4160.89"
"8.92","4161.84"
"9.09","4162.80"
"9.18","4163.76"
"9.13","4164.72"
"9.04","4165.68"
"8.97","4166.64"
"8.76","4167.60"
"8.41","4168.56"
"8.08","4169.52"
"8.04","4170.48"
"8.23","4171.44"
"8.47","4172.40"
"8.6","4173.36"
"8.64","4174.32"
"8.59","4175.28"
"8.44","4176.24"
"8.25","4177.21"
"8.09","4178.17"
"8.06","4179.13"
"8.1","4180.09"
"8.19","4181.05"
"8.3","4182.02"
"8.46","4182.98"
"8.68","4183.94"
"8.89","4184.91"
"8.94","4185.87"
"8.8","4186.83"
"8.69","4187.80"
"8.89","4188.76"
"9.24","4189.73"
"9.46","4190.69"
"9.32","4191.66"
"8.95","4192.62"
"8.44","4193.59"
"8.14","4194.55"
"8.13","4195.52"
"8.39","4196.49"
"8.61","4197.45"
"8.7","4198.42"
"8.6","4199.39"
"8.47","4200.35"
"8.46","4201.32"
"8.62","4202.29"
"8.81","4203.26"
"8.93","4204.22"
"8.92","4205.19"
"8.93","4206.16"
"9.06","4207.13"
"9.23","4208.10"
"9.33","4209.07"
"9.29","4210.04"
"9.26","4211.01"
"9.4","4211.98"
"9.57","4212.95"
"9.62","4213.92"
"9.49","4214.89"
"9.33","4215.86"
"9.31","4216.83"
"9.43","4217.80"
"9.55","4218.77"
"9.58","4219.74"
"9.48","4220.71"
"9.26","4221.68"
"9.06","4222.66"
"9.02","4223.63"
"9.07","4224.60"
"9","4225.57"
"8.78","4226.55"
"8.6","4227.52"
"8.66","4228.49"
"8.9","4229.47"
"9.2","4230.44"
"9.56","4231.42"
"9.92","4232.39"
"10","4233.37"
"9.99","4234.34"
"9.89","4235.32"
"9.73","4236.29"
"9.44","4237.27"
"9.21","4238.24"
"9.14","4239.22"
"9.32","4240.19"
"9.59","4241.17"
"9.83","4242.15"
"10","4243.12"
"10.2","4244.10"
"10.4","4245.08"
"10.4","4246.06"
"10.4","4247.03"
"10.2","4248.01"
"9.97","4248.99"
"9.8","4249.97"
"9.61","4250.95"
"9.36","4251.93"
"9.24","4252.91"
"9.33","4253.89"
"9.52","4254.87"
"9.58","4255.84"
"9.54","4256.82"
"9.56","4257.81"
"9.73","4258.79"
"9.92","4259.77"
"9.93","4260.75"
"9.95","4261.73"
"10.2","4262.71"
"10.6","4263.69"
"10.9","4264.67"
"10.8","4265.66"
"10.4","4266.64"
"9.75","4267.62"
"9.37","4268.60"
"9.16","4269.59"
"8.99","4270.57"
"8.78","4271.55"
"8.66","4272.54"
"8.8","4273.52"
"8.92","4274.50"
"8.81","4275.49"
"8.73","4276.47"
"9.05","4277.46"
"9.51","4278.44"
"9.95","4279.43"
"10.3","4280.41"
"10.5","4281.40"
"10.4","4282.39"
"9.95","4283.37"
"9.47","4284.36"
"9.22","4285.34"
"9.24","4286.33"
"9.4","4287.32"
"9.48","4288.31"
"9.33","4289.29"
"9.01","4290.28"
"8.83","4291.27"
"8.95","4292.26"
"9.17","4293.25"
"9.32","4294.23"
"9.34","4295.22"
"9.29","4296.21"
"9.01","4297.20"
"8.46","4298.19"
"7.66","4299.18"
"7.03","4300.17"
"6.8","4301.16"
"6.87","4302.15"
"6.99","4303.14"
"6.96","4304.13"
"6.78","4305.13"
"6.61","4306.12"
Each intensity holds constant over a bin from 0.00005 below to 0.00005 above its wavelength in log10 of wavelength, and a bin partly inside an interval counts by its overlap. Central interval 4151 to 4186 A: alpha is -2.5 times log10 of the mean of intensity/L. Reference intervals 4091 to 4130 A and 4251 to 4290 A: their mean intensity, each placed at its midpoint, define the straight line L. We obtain 0.09 mag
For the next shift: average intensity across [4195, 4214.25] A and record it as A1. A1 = 8.91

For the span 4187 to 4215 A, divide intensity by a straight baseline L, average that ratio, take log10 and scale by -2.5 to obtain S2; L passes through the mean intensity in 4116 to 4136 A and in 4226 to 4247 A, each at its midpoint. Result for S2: 0.05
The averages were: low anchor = 8.95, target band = 8.92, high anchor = 9.58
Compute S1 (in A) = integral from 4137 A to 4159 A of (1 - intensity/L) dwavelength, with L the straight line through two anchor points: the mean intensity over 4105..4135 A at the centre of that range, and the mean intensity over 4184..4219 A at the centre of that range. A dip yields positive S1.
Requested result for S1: 1.4 A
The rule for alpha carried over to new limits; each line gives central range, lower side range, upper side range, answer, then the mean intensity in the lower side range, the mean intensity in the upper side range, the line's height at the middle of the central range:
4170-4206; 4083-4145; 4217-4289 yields 0.08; 8.94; 9.58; 9.28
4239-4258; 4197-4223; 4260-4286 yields -0.04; 9.12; 9.66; 9.45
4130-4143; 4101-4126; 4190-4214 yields 0.10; 9.12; 8.9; 9.06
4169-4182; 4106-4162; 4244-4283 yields 0.10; 8.81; 9.73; 9.1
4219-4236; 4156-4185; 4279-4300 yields -0.05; 8.56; 9.31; 8.92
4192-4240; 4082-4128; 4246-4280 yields 0.04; 9.15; 9.63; 9.49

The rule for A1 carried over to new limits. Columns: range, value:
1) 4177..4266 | 9.27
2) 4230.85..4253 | 9.8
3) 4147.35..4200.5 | 8.62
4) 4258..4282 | 9.66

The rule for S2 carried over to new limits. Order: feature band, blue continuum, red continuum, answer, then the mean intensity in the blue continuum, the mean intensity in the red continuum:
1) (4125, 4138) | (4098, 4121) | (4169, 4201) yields 0.037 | 9.01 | 8.54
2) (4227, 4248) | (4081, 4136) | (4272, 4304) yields -0.080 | 9.07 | 8.93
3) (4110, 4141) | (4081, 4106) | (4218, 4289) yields 0.031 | 9.08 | 9.58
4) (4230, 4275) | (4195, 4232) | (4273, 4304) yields -0.084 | 9.04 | 8.94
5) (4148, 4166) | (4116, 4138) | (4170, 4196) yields 0.000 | 8.87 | 8.56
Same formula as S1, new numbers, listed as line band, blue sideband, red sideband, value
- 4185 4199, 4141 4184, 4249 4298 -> 0.09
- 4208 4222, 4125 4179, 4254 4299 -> -0.59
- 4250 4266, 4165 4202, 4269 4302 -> -1.66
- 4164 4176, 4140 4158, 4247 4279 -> 0.23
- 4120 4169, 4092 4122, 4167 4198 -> 0.96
